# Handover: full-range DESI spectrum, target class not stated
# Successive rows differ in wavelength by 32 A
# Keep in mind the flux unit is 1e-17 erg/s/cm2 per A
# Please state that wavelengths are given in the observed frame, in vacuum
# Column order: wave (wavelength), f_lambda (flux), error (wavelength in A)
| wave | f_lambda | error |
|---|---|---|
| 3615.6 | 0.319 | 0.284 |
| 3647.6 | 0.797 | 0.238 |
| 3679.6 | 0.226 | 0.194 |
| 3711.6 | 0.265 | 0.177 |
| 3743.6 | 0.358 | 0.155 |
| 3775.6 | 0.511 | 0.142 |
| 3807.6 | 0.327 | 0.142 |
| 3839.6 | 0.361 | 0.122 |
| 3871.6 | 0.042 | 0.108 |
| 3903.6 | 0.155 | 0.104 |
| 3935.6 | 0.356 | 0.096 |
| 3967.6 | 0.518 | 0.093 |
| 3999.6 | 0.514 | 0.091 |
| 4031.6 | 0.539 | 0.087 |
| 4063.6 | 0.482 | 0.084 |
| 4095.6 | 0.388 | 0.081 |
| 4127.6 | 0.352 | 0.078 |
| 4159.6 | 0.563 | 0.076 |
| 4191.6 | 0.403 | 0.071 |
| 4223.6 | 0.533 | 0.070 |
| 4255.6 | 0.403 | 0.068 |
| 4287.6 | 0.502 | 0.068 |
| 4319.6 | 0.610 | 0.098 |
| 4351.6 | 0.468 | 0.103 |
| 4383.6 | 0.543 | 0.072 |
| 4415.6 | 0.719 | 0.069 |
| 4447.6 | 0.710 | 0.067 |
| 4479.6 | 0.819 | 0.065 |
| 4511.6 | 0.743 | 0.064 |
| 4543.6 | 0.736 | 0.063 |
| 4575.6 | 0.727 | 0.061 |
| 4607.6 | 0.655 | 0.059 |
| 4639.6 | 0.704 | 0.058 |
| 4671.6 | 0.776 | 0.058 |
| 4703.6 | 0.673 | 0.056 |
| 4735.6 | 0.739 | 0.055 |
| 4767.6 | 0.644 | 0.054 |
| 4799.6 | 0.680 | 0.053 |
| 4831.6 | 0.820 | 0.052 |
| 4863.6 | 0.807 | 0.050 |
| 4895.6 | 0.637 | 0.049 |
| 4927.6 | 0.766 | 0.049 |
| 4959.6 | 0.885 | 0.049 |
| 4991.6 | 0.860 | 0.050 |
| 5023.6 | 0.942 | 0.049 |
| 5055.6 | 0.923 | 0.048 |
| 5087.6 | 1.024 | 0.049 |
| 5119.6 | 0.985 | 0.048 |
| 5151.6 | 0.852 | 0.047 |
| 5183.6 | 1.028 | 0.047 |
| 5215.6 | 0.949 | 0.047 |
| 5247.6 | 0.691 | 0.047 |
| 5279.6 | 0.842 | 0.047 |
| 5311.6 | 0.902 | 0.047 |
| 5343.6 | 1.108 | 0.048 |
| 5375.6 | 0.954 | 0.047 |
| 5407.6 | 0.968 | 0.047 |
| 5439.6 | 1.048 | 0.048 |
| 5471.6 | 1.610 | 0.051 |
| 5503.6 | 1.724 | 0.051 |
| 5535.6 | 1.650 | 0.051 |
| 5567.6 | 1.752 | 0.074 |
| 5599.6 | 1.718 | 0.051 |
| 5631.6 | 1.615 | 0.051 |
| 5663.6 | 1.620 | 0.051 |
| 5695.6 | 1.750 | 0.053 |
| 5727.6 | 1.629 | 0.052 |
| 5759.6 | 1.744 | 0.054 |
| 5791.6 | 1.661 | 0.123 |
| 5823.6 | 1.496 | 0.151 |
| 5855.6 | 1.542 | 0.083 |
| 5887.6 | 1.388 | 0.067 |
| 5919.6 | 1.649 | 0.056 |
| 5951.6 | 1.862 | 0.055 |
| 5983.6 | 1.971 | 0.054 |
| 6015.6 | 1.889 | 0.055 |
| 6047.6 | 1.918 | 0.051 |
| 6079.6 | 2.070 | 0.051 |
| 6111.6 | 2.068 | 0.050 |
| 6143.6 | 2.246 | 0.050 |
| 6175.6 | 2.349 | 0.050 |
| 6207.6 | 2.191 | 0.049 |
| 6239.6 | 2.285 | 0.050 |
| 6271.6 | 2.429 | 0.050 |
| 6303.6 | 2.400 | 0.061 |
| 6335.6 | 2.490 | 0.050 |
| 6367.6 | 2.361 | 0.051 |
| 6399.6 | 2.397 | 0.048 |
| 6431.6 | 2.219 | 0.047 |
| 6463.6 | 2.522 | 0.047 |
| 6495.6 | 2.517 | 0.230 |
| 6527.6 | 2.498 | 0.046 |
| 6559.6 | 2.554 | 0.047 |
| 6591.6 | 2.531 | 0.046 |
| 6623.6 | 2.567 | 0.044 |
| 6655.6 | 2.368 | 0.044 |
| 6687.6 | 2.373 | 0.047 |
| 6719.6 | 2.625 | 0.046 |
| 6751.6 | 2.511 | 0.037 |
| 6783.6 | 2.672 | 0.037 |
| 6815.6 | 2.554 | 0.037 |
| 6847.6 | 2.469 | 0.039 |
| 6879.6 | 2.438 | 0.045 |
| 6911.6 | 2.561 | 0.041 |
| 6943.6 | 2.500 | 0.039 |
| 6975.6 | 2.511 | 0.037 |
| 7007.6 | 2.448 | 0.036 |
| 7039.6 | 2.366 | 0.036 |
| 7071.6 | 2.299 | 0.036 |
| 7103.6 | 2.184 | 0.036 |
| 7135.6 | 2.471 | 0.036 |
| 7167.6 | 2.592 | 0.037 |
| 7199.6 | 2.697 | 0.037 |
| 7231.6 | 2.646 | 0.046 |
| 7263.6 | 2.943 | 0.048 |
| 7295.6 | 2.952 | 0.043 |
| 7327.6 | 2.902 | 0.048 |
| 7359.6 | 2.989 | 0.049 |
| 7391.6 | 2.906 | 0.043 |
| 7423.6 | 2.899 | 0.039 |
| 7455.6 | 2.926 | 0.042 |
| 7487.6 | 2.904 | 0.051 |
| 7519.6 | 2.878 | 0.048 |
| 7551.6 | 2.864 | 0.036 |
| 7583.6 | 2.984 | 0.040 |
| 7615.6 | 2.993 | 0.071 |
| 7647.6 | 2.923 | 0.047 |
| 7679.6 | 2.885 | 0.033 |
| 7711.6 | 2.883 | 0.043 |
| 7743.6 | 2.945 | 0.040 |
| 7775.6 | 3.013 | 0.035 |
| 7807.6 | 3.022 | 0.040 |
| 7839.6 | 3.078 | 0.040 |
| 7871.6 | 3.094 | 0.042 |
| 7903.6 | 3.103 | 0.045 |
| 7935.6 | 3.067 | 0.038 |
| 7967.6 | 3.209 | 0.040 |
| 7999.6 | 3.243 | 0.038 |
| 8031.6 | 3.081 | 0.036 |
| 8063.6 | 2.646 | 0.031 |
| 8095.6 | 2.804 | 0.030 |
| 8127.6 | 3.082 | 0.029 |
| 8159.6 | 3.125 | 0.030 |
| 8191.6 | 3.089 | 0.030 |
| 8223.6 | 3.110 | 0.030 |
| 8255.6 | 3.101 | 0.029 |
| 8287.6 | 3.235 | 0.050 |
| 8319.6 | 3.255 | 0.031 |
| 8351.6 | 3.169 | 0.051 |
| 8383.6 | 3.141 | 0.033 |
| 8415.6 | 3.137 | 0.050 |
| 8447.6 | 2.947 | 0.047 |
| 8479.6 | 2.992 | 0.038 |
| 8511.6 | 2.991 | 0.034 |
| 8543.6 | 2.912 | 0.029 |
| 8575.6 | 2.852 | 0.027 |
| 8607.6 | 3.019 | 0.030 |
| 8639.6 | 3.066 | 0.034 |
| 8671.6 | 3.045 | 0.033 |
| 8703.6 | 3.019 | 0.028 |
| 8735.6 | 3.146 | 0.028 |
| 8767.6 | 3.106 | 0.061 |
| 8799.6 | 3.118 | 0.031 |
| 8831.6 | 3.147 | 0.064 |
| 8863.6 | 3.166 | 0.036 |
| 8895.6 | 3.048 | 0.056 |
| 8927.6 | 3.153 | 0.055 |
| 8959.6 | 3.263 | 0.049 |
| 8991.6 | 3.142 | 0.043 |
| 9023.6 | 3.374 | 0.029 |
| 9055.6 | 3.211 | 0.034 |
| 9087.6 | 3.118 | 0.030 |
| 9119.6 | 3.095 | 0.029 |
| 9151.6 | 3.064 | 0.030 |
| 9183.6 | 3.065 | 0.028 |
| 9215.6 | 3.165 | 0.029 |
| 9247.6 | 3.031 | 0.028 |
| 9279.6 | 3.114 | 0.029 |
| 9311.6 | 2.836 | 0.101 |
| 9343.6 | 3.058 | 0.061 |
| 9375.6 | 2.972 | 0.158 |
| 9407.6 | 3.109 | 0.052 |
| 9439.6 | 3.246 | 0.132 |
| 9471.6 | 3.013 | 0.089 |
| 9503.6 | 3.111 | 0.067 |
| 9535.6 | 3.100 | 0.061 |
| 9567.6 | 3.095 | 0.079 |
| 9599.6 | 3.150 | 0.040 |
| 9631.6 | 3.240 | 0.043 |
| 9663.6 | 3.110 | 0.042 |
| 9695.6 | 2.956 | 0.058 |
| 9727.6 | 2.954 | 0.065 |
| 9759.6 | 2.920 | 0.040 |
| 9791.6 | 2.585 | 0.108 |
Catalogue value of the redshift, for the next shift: 0.370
